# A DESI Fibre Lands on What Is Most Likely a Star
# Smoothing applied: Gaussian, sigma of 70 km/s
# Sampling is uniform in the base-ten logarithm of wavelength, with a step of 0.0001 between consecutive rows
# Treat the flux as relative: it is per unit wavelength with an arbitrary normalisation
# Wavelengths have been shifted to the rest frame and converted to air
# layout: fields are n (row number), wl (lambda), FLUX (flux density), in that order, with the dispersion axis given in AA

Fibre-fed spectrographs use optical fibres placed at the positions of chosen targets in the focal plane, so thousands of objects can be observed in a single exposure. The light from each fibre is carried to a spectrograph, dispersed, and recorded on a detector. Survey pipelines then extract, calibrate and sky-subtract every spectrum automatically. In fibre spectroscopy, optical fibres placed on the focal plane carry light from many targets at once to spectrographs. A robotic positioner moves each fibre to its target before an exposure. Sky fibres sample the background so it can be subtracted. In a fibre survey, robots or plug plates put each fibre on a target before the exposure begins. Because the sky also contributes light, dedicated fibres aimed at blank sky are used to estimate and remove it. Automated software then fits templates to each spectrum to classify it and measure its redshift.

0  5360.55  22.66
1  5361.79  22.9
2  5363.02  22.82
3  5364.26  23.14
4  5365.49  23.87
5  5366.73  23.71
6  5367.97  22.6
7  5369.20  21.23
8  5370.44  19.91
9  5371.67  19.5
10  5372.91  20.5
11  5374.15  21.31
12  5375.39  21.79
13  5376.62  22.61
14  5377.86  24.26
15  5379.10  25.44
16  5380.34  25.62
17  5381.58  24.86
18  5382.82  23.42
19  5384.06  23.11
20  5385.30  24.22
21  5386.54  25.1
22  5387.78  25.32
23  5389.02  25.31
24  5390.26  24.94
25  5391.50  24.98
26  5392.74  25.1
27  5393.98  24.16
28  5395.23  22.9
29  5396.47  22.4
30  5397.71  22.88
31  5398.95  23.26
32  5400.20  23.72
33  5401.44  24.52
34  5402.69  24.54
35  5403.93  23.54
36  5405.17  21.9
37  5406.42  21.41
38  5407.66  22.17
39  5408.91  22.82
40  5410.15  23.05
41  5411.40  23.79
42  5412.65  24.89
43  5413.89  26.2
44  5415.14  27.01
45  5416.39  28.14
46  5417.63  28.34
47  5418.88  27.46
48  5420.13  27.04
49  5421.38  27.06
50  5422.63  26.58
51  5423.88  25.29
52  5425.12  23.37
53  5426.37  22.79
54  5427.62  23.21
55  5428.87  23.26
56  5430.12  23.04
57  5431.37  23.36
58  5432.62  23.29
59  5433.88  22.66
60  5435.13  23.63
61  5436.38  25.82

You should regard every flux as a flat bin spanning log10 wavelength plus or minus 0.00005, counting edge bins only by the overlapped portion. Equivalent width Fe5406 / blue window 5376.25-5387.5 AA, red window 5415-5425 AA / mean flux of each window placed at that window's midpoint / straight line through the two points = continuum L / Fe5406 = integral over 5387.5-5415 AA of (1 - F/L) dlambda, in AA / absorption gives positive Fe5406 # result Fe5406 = 1.9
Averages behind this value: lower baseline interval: 24.3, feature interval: 23.8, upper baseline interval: 26.9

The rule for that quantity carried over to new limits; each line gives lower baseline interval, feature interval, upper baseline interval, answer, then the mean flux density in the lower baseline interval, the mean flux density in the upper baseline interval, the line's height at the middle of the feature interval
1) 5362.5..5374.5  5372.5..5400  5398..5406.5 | -1.42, 21.9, 23.4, 22.6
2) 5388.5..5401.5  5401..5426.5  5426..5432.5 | -1.49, 24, 23.2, 23.5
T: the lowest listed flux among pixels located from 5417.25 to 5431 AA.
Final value 22.79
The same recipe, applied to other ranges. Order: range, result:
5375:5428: 21.41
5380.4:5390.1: 23.11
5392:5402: 22.4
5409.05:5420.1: 23.05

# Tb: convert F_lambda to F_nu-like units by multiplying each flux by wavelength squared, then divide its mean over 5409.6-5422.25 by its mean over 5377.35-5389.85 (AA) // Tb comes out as 1.08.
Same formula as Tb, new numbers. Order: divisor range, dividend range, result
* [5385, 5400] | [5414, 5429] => 1.08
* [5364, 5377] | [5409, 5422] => 1.22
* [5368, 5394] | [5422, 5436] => 1.03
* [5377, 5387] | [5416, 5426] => 1.10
